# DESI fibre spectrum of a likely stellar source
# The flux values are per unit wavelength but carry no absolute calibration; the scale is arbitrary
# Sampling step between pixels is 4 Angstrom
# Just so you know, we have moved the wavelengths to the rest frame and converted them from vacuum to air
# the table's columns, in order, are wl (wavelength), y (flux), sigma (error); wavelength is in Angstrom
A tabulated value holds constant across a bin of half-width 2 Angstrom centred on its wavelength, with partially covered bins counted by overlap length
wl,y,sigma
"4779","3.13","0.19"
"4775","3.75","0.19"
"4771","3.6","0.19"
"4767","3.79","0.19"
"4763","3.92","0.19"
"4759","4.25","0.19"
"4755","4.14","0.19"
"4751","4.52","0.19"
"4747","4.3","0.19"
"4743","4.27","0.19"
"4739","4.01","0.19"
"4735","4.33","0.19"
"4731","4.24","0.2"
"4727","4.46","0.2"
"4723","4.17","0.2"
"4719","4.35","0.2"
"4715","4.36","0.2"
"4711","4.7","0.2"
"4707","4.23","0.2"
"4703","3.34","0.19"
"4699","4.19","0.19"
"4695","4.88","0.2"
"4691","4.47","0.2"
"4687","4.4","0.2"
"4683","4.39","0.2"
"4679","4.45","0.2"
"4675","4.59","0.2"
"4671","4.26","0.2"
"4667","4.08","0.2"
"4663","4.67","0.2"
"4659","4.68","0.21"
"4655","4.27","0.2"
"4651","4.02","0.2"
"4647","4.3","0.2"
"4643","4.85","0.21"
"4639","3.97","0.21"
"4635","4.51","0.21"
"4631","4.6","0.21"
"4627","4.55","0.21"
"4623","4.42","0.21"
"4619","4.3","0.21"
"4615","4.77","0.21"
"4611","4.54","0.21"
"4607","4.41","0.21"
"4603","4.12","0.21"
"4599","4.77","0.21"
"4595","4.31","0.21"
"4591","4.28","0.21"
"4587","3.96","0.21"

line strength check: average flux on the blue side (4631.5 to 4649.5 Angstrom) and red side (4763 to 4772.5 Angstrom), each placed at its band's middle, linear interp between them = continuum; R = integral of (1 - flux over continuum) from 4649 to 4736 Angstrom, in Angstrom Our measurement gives -4.3 Angstrom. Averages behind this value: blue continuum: 4.41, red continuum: 3.75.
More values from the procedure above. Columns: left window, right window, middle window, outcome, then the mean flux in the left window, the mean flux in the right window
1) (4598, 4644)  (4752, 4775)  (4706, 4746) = -2.2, 4.47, 3.95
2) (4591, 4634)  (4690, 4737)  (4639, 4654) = 0.3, 4.47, 4.31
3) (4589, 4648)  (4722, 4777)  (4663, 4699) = -1.2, 4.45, 4.12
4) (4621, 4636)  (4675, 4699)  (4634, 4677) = 1.2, 4.52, 4.5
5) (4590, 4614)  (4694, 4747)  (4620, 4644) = -0.4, 4.43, 4.26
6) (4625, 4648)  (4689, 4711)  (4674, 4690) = -0.5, 4.47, 4.27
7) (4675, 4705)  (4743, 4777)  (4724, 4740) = -0.4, 4.32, 4.05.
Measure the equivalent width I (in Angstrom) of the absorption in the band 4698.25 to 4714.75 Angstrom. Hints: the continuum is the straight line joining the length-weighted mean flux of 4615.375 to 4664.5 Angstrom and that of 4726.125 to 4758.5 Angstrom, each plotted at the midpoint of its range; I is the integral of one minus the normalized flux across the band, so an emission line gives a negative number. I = 0.75 Angstrom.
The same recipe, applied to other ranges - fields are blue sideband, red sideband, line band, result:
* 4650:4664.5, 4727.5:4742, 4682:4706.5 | 0.3 Angstrom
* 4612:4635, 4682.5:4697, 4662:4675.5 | 0.5 Angstrom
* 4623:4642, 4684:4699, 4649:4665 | 0.2 Angstrom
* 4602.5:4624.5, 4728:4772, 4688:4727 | -0.7 Angstrom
